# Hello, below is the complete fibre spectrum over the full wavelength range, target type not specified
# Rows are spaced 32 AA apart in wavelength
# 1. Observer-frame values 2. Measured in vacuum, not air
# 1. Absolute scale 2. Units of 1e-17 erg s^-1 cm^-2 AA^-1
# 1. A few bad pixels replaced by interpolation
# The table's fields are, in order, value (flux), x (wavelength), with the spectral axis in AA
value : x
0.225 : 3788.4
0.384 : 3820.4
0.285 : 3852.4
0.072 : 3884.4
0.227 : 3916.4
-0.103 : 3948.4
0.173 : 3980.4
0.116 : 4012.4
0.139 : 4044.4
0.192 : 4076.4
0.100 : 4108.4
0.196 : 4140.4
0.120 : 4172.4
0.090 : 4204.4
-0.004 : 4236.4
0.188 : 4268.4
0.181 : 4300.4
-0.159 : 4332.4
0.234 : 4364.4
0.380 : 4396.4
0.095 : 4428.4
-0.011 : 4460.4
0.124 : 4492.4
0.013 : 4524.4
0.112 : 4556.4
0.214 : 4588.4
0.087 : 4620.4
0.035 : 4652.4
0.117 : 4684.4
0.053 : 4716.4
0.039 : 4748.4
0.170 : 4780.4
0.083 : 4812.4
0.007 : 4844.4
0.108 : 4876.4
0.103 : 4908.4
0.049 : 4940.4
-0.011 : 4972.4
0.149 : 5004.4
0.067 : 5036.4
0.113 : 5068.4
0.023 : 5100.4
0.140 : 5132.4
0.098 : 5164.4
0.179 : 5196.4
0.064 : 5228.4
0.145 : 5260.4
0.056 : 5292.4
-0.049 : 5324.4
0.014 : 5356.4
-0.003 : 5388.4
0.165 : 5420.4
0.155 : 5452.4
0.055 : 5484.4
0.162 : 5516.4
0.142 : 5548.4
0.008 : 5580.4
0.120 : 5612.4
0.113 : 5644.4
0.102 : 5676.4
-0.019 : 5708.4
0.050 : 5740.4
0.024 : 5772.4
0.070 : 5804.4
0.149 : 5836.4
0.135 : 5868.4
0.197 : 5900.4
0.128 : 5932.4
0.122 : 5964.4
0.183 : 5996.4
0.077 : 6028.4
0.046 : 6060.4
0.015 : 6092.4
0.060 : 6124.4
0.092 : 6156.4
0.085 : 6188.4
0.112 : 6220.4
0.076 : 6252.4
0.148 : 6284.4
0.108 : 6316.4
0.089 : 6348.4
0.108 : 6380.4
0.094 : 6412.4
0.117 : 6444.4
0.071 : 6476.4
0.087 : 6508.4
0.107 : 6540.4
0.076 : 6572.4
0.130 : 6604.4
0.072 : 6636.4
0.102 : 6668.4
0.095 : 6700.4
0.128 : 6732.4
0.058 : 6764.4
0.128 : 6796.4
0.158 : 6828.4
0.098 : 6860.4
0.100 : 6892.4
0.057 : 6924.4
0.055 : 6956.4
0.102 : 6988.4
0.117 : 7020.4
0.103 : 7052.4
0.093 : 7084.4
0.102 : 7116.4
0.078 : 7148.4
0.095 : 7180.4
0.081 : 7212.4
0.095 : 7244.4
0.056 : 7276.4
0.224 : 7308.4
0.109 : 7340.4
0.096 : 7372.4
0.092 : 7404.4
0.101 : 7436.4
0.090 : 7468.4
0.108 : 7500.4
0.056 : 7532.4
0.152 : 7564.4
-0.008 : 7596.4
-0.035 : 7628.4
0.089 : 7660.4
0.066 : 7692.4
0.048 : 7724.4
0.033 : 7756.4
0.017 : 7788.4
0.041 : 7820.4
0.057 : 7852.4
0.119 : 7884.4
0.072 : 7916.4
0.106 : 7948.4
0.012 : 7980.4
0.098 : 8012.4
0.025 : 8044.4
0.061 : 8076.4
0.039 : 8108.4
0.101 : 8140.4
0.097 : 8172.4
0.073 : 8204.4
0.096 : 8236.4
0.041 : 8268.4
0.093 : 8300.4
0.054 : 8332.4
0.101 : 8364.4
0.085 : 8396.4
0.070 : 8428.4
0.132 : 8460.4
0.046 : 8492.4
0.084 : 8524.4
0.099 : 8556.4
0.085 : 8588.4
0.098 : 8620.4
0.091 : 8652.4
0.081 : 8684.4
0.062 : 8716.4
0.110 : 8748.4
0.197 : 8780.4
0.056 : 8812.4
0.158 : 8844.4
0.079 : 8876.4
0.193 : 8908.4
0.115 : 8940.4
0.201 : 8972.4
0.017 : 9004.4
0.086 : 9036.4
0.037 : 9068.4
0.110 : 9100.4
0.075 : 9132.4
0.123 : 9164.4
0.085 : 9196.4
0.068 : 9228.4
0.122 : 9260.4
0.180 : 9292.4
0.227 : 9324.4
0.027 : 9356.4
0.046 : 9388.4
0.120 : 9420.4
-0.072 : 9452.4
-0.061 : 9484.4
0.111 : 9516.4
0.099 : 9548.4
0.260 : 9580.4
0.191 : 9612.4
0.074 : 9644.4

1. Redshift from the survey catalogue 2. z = 1.40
